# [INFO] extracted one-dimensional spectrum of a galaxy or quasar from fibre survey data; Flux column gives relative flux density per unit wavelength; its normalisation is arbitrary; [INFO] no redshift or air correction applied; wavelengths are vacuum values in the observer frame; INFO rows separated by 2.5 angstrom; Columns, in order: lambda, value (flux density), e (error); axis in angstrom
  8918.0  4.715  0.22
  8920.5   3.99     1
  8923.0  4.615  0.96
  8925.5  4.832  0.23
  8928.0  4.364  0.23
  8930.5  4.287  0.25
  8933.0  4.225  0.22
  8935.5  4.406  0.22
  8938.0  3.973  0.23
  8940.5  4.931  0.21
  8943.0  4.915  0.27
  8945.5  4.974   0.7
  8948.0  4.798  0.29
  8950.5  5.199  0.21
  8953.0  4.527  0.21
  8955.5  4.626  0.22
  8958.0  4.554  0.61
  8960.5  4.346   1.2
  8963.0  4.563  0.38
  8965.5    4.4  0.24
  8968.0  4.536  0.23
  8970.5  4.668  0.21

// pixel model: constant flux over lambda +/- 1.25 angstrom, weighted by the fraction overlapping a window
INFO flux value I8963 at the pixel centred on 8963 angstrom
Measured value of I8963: 4.563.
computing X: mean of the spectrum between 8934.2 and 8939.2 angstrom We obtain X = 4.19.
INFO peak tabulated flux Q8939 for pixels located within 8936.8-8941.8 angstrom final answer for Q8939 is 4.931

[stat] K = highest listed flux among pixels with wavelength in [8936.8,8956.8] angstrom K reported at 5.199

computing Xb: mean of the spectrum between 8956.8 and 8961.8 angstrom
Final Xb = 4.45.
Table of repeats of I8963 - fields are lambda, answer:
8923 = 4.615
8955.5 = 4.626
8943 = 4.915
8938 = 3.973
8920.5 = 3.99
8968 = 4.536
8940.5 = 4.931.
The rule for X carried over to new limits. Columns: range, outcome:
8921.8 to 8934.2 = 4.46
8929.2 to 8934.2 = 4.26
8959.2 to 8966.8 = 4.44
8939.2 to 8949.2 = 4.9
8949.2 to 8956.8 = 4.78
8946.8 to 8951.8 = 5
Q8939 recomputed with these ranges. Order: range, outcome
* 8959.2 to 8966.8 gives 4.563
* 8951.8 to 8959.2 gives 4.626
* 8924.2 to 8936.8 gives 4.832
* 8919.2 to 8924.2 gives 4.615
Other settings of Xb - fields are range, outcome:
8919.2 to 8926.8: 4.48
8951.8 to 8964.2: 4.52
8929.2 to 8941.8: 4.37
